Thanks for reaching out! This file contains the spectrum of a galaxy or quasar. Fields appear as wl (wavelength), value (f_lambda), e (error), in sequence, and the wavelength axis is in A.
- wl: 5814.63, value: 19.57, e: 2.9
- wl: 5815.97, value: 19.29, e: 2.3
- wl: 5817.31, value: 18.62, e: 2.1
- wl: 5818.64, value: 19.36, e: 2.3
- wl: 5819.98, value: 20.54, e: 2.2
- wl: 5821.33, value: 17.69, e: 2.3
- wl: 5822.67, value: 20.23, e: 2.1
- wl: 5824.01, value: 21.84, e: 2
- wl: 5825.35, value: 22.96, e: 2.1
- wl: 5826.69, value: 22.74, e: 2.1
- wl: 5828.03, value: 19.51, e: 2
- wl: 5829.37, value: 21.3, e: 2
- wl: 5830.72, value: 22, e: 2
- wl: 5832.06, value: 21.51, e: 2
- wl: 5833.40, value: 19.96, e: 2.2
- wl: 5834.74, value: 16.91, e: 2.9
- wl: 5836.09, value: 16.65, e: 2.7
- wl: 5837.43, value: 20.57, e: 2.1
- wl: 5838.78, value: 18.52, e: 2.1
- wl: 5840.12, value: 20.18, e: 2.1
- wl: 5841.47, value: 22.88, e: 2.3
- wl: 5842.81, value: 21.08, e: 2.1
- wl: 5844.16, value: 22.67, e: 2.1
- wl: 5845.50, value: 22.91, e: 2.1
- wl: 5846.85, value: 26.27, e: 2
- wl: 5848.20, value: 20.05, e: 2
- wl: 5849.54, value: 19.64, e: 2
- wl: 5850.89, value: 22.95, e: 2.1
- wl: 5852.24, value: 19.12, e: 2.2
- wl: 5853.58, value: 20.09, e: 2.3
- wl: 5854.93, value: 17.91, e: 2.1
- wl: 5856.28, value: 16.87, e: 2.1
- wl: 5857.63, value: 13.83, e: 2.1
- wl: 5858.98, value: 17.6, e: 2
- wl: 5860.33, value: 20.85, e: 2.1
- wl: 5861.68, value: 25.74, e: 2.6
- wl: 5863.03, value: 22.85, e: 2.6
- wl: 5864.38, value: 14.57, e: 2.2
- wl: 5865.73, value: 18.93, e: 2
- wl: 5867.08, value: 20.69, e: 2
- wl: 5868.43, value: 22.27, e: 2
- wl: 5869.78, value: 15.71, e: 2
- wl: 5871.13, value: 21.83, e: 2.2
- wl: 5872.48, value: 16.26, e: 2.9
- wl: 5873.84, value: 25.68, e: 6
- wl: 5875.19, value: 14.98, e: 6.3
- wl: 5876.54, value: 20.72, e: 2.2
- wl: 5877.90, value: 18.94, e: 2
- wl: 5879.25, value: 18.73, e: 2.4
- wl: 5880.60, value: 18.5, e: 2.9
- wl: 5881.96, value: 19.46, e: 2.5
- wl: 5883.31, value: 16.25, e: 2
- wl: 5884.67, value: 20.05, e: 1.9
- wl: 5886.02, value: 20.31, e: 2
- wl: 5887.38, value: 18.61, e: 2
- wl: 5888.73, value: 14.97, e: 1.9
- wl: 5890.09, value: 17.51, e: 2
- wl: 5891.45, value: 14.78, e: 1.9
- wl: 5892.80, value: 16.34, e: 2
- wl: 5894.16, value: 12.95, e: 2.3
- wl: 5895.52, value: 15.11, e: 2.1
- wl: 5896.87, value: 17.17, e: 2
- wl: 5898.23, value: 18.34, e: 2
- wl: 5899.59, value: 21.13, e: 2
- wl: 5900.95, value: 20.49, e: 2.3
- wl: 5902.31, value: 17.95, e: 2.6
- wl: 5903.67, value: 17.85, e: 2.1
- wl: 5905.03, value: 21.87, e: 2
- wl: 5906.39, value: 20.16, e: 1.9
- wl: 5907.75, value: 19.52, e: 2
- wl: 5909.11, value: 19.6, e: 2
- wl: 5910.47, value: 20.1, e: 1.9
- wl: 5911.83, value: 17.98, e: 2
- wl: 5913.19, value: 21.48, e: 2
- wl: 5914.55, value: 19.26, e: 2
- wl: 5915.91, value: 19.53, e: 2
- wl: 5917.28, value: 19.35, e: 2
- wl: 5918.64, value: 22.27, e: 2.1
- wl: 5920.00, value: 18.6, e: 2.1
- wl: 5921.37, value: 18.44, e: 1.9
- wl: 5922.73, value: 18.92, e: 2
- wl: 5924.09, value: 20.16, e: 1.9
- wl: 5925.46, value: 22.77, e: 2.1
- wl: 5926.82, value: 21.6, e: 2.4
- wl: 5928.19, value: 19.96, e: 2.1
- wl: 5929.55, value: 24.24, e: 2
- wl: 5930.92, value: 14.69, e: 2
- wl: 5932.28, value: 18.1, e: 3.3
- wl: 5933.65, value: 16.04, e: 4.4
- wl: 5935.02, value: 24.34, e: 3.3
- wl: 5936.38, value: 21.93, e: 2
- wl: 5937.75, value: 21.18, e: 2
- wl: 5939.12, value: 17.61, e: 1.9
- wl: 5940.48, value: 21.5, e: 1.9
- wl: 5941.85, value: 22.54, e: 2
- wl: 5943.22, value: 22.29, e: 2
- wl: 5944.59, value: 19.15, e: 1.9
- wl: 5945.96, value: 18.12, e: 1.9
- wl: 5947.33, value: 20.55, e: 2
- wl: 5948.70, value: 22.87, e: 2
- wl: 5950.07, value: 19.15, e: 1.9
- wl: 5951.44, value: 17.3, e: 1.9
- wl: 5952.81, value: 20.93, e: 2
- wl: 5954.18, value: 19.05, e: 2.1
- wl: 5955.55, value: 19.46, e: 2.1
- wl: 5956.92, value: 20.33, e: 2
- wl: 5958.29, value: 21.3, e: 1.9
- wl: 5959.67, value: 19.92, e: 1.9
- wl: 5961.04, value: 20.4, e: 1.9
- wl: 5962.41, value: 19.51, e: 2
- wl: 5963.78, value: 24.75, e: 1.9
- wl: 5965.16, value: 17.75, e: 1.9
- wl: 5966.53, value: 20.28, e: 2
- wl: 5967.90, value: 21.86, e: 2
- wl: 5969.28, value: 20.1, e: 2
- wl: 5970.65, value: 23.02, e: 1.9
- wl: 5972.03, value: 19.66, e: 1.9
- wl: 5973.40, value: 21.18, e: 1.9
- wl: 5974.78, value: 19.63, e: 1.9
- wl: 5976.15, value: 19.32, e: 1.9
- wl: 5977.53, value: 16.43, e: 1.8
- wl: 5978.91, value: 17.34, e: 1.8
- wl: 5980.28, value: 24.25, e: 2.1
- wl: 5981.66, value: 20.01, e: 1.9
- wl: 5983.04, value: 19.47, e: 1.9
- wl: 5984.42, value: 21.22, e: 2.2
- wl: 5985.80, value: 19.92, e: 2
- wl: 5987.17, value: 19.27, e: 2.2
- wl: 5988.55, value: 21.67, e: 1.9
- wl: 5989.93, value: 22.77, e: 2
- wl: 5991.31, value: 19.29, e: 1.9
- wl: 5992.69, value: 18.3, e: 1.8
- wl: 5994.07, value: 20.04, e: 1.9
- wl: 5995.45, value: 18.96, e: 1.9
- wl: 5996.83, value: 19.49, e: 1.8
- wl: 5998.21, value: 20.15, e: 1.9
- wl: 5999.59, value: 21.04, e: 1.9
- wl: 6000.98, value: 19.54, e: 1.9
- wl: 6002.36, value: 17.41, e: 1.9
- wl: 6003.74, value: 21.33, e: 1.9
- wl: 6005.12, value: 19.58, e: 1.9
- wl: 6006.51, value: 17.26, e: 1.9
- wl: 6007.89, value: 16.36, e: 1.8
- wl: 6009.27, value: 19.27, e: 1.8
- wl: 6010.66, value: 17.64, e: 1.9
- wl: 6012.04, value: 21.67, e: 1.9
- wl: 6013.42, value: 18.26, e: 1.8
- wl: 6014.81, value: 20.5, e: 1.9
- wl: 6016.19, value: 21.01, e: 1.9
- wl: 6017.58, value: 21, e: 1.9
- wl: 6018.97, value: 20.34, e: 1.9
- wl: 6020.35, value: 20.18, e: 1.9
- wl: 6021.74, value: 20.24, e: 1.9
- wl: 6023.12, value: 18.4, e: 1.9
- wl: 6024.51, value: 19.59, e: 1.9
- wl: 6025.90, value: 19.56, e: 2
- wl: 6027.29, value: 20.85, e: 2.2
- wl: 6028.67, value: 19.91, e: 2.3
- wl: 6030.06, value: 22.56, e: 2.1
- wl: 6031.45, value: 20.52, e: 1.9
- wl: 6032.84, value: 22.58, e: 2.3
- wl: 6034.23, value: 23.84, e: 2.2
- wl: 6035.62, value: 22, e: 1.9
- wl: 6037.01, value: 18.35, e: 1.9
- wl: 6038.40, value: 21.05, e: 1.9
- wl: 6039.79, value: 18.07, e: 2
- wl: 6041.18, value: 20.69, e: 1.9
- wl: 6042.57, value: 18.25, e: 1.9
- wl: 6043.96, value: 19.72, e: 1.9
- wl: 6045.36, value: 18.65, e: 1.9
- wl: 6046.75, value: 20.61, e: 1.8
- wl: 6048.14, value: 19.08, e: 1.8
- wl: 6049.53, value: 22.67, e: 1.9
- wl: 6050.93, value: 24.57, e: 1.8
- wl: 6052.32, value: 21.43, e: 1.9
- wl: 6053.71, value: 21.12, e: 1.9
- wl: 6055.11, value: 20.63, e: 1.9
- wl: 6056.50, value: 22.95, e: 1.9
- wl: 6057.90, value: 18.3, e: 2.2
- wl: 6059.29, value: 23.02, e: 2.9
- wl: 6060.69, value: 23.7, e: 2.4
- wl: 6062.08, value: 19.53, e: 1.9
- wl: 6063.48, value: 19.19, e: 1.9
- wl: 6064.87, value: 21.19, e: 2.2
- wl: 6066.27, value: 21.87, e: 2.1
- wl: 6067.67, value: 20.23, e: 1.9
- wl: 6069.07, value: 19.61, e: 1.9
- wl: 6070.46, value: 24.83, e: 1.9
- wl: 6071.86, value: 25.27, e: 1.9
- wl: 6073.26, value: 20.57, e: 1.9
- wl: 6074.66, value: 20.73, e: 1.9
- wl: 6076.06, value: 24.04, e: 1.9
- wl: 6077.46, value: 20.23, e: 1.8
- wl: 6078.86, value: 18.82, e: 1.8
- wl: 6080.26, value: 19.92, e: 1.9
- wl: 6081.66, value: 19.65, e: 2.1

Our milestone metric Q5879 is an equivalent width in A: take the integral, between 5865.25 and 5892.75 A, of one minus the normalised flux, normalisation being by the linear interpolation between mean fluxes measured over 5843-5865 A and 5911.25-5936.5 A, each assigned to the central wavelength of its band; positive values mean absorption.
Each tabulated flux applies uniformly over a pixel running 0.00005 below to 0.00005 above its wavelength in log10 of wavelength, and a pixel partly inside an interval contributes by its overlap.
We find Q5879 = 2.0 A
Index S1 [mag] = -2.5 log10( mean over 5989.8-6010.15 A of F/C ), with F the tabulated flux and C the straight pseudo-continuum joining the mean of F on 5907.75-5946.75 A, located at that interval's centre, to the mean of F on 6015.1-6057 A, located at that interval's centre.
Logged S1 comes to 0.07 mag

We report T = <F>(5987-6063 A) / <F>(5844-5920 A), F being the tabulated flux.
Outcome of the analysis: 1.1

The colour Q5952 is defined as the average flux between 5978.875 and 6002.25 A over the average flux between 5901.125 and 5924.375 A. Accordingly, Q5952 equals 1.0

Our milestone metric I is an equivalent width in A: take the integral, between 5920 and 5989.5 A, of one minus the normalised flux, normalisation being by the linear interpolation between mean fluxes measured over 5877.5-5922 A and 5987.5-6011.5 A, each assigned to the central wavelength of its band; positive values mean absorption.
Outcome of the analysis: -4.27 A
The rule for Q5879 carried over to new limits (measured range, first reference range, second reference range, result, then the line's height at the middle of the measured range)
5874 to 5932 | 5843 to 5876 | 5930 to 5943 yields 3.1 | 20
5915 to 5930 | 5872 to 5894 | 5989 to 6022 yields -1.5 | 18.6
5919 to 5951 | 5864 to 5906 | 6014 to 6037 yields -1.6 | 19.2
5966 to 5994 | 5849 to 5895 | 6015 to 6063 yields -0.3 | 20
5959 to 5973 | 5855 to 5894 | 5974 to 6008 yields -0.9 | 19.4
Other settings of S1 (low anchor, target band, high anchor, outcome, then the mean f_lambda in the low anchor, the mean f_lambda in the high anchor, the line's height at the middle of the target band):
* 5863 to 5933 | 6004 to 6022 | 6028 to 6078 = 0.059 mag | 19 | 21.2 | 20.6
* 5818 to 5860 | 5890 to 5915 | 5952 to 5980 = 0.100 mag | 20.2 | 20.2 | 20.2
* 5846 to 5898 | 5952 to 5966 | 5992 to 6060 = -0.040 mag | 18.8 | 20.2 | 19.6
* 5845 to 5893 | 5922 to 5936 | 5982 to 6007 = -0.032 mag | 19.3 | 19.8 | 19.5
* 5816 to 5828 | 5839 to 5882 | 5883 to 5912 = -0.042 mag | 20.4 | 18.2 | 19.3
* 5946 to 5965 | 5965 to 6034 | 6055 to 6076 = 0.041 mag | 20.3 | 21.5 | 20.8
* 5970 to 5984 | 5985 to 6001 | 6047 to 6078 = 0.014 mag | 20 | 21.6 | 20.3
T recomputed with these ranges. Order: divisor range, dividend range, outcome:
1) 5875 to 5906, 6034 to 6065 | 1.15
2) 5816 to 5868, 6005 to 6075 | 1.02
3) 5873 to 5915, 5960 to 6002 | 1.09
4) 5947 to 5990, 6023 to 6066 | 1.02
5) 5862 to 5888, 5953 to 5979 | 1.04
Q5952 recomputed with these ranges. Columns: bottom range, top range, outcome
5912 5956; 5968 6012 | 0.98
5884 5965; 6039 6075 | 1.08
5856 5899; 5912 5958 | 1.09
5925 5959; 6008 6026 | 0.97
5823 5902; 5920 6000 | 1.04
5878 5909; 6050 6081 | 1.18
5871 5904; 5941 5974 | 1.13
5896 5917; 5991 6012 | 0.98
